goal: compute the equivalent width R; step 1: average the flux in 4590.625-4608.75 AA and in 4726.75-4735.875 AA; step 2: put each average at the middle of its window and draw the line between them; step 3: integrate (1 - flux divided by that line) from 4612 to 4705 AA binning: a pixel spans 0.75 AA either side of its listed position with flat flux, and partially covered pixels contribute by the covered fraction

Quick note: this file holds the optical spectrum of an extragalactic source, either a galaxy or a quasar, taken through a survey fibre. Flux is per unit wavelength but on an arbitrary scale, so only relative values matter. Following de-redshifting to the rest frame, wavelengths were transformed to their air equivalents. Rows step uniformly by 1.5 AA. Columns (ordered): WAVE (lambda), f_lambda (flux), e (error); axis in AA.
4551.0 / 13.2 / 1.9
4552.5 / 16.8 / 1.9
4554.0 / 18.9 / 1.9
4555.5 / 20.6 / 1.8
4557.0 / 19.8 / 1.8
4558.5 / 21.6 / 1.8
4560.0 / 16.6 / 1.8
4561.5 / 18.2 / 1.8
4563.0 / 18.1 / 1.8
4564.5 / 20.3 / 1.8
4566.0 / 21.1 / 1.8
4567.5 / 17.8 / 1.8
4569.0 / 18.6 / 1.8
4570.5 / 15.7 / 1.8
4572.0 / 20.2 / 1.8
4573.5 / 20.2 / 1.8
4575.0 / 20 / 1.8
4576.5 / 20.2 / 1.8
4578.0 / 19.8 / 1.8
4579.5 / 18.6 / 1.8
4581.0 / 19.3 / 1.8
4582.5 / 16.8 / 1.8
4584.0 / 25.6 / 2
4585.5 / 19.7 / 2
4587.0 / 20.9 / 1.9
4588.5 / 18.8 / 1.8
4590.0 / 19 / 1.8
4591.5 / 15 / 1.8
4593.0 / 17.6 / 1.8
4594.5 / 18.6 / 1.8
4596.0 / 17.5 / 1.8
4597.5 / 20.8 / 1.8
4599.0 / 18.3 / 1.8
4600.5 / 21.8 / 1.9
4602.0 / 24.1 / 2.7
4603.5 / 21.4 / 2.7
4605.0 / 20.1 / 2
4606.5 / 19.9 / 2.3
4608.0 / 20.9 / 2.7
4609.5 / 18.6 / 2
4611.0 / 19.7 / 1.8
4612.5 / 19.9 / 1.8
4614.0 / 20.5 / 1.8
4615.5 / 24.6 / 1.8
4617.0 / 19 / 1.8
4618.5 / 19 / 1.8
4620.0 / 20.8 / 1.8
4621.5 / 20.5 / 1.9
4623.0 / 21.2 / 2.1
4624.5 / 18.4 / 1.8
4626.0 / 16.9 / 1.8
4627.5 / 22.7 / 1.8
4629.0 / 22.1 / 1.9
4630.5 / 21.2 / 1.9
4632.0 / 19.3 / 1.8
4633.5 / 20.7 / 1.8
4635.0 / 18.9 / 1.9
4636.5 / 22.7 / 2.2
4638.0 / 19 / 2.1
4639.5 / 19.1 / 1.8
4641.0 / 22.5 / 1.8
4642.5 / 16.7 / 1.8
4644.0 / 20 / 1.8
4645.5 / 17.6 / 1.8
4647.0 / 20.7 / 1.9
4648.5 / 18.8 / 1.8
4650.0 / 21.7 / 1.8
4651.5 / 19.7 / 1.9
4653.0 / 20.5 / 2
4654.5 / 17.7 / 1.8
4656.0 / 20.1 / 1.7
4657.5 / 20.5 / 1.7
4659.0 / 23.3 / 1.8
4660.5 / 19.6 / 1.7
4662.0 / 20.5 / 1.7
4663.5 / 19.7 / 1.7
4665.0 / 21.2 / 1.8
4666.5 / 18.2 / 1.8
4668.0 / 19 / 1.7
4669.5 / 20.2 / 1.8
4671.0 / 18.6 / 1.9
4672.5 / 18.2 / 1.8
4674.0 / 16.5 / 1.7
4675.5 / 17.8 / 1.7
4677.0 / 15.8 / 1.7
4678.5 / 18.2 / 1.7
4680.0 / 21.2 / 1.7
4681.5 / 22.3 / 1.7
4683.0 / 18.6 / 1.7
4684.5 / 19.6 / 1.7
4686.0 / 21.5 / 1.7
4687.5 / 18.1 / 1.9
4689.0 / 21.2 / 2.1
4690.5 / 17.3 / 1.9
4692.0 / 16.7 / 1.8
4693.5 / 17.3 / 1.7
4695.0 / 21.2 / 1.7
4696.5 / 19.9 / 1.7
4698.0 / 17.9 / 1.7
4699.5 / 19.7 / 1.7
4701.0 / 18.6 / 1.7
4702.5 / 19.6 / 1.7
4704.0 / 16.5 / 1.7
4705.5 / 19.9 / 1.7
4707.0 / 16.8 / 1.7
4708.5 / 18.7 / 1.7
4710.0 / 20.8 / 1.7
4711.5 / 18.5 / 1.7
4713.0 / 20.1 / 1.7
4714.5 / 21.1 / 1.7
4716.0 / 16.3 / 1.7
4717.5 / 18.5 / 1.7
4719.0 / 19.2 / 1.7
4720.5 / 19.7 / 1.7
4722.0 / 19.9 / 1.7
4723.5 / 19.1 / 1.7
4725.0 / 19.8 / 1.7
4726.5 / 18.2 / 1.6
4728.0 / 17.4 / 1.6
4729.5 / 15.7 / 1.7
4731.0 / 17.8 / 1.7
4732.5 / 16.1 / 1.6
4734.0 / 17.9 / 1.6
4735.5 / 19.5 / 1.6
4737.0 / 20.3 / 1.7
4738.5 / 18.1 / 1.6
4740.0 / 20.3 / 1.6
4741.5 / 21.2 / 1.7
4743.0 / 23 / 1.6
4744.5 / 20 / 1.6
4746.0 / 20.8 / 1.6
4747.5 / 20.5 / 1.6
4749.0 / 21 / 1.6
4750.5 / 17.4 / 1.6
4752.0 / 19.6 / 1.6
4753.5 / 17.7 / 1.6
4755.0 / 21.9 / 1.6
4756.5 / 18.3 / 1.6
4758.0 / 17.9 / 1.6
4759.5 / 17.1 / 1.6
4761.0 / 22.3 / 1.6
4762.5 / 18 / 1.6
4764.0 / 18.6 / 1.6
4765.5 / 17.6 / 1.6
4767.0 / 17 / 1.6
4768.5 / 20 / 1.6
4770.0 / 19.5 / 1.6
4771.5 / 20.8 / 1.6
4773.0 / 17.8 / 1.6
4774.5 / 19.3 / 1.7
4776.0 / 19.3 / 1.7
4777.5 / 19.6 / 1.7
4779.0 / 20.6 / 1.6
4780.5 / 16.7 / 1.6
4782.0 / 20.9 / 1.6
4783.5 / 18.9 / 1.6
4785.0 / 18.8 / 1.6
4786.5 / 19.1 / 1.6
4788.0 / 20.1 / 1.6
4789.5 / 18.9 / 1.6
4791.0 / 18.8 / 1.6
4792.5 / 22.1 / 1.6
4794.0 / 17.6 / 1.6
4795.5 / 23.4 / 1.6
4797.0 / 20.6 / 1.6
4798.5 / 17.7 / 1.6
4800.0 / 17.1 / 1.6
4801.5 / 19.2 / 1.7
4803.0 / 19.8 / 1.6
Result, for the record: -5.0 AA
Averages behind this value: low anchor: 19.7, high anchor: 17.4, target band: 19.6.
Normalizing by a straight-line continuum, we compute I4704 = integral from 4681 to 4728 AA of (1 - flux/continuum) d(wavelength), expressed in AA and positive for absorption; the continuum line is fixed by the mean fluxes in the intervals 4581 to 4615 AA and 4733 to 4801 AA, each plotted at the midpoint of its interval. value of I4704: 1.2 AA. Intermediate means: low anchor 19.8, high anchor 19.4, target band 19.1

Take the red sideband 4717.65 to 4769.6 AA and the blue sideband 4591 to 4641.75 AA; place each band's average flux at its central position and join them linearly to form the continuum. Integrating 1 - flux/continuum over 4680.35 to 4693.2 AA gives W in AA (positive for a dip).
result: 0.10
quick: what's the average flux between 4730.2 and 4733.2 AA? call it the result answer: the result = 16.9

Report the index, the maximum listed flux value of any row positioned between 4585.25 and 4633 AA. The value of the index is 24.6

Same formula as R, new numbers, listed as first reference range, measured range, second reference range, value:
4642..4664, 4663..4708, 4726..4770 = 1.5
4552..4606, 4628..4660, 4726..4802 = -1.4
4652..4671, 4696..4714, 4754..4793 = 0.7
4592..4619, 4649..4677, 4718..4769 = 0.2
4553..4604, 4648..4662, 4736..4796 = -0.6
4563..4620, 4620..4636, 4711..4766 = -0.6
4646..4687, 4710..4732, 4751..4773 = 0.6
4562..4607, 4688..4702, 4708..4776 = 0.3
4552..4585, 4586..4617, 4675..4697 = -1.0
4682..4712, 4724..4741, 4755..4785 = 0.6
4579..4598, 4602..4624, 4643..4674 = -1.4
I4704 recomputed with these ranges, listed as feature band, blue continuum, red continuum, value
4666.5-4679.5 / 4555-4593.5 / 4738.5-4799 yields 0.8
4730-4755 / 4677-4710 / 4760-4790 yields -0.5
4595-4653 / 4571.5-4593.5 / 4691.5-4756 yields -2.5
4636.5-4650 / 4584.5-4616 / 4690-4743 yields -0.1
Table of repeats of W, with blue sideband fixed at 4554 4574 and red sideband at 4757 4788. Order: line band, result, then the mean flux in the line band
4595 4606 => -0.8 AA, 20.5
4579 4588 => -0.5 AA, 20.2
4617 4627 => -0.2 AA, 19.5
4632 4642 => -0.6 AA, 20.3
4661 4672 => -0.3 AA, 19.6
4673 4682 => 0.3 AA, 18.5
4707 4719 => 0.0 AA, 19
